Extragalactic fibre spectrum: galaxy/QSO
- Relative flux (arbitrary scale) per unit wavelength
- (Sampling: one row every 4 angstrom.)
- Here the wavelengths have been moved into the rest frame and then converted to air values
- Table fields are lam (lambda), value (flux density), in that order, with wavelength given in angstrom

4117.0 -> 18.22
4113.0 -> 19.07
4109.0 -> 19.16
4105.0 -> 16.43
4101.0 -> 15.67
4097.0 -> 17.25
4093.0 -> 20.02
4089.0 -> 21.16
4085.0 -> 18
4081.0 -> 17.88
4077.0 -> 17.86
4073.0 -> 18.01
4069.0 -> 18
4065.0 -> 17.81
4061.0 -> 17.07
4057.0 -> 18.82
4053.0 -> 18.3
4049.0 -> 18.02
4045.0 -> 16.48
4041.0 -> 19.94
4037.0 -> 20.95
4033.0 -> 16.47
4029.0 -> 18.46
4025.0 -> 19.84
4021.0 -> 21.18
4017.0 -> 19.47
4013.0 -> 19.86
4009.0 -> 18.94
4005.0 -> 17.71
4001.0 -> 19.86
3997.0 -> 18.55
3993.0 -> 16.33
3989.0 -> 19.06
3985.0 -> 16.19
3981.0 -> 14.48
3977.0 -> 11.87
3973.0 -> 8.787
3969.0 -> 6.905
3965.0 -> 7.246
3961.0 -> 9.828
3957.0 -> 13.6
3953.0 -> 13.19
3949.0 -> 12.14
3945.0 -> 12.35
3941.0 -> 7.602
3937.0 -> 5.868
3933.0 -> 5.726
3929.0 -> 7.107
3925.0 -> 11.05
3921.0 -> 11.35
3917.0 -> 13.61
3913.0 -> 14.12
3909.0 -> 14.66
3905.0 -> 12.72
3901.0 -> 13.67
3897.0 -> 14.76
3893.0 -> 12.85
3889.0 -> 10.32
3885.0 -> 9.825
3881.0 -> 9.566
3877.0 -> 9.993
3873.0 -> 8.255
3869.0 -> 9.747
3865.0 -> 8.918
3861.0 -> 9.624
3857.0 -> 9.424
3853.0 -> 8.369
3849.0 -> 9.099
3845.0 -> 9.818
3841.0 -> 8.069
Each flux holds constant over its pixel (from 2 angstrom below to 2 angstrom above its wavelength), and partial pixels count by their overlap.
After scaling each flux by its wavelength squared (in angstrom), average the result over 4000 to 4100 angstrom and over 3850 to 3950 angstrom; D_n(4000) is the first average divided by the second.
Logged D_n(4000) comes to 1.91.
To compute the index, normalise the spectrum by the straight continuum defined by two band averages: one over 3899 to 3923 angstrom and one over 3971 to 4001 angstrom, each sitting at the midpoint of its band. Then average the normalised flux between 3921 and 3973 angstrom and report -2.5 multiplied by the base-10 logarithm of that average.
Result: 0.45 mag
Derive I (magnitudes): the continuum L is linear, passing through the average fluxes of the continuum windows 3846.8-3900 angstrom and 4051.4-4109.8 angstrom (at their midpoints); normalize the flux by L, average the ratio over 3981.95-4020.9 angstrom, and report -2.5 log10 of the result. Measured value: -0.22 mag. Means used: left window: 10.1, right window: 18.1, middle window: 18.5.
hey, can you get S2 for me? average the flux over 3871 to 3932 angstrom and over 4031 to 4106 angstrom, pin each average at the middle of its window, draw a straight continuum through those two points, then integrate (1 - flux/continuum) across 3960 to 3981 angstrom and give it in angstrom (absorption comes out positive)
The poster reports 7.2 angstrom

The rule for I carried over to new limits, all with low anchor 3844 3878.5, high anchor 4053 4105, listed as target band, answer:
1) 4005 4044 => -0.214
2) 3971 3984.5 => 0.148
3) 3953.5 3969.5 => 0.307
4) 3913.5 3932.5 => 0.100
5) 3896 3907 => -0.248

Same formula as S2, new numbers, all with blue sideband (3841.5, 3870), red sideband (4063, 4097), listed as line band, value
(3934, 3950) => 4.67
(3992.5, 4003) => -2.38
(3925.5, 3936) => 4.49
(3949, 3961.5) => 0.79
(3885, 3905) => -3.17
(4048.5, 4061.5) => -0.52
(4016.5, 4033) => -3.22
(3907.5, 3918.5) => -2.43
